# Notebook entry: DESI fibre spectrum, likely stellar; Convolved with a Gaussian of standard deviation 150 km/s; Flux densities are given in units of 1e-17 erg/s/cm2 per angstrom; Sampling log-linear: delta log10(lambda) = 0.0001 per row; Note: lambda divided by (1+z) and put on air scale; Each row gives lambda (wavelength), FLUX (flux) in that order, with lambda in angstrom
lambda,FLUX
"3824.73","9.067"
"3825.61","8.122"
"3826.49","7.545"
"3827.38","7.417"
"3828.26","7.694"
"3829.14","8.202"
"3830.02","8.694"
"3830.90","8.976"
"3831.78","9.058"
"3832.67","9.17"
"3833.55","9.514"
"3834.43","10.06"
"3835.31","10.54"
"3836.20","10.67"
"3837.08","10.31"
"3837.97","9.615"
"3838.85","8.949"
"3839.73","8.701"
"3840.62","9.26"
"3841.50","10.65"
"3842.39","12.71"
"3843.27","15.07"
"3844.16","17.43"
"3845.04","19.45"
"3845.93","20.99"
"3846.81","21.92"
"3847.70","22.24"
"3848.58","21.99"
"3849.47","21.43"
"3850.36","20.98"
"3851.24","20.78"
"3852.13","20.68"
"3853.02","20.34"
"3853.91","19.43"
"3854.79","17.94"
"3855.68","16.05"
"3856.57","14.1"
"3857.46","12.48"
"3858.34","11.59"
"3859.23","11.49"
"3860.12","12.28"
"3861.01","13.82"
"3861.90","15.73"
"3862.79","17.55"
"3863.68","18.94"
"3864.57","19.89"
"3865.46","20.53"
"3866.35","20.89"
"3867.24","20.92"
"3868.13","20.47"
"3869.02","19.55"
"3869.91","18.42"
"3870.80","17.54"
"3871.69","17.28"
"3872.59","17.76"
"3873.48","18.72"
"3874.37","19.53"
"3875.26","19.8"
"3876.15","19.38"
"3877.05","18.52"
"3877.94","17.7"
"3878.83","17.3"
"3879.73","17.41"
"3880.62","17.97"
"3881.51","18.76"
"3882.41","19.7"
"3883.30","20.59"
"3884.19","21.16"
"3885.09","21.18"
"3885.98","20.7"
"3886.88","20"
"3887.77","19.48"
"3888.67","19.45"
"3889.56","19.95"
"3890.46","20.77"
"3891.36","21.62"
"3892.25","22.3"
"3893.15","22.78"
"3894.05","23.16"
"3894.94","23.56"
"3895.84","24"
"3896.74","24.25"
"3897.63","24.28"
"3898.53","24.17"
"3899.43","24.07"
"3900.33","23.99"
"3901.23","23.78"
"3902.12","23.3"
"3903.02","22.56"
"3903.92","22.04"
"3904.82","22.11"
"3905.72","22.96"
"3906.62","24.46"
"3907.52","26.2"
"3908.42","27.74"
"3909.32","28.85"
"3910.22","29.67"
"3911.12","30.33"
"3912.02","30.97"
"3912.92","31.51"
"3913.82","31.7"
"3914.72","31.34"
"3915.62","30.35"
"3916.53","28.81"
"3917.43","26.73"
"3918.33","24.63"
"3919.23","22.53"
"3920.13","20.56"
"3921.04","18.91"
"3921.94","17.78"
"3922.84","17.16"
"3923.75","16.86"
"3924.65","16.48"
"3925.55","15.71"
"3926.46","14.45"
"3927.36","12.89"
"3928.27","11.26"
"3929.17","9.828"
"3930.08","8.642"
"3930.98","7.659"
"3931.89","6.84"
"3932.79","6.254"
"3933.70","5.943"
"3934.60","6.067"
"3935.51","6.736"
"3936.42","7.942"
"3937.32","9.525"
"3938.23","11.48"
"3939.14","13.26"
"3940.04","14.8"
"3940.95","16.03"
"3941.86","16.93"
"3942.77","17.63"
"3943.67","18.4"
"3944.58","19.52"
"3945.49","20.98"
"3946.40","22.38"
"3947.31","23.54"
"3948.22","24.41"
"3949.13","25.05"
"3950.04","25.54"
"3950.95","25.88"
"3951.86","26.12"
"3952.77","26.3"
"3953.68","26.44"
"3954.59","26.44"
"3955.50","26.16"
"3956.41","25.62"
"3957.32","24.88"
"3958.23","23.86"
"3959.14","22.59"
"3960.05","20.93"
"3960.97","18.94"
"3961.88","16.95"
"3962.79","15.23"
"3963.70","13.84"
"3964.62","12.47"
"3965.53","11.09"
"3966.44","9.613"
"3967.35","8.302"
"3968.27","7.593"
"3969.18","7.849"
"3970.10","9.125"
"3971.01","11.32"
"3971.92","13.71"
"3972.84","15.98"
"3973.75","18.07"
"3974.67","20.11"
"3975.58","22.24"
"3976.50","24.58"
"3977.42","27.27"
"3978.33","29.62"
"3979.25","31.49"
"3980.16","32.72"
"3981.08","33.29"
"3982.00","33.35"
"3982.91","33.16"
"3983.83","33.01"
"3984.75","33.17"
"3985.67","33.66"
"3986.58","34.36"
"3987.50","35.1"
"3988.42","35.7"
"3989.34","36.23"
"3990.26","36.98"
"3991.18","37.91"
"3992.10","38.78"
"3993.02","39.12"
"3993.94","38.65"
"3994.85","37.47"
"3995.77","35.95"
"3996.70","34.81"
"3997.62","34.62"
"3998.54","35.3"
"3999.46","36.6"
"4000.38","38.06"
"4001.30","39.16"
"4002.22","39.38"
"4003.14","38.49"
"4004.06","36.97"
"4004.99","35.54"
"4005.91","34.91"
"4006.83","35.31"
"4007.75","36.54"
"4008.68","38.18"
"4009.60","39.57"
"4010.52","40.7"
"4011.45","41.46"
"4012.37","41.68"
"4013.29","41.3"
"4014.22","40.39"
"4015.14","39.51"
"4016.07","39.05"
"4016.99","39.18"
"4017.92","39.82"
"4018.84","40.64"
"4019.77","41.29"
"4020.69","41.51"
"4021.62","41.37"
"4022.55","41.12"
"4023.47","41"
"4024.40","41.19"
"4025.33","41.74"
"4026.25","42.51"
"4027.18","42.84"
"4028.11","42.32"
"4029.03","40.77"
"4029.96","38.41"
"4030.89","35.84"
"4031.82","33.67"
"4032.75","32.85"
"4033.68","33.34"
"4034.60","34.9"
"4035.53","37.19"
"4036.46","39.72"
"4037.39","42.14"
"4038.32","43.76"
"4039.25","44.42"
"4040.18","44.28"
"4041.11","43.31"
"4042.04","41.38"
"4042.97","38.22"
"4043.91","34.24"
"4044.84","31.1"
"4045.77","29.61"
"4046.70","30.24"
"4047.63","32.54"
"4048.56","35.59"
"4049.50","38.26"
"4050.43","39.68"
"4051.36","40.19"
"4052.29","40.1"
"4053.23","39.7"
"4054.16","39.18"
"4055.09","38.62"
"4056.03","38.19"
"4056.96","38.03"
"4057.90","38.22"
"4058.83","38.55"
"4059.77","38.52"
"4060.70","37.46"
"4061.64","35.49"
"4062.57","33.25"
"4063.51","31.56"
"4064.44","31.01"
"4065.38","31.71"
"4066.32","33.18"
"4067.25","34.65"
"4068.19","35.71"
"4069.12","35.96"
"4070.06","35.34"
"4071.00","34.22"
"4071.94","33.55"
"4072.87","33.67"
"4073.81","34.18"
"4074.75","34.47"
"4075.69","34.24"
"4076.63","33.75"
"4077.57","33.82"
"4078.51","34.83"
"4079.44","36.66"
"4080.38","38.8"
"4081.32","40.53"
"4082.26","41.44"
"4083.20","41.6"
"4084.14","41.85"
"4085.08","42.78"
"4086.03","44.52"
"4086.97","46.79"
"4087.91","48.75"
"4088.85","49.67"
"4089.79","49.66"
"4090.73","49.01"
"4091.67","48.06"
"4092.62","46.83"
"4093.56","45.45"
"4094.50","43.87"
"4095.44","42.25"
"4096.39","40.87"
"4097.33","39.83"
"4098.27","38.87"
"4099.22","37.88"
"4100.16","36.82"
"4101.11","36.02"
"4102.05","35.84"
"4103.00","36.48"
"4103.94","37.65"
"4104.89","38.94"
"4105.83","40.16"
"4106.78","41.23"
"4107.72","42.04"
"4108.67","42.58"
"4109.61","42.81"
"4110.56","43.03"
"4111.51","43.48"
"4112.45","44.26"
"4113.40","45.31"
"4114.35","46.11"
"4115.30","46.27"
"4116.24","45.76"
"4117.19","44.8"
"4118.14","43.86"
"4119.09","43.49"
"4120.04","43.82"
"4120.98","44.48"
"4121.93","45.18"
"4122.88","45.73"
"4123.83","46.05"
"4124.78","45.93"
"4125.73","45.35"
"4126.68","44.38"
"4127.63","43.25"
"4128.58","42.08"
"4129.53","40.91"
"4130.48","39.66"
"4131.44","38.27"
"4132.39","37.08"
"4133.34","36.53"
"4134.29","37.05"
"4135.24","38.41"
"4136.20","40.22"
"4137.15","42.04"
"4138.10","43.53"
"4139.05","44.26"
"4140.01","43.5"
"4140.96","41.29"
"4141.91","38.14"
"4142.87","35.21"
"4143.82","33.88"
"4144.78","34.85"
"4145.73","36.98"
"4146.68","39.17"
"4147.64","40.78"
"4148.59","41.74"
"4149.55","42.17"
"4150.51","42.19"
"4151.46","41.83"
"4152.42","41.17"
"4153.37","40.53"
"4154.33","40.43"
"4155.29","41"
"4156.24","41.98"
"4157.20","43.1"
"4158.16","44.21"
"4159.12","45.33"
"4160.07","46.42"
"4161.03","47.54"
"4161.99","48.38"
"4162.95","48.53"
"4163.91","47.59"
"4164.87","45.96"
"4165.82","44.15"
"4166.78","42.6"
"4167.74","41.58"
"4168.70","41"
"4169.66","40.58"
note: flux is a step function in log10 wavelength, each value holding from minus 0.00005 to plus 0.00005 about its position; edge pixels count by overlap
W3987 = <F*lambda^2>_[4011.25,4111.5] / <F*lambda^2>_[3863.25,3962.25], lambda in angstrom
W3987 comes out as 2.07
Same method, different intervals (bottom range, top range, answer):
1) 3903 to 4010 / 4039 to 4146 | 1.76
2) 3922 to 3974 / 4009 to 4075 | 2.47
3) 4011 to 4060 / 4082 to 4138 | 1.13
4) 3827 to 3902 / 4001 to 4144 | 2.53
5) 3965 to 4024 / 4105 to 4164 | 1.40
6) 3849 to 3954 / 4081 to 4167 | 2.41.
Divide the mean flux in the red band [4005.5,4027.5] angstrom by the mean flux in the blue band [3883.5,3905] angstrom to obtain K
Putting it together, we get 1.8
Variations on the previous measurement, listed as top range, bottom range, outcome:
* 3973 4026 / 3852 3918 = 1.69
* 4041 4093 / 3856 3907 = 1.92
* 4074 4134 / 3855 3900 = 2.18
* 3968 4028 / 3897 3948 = 1.75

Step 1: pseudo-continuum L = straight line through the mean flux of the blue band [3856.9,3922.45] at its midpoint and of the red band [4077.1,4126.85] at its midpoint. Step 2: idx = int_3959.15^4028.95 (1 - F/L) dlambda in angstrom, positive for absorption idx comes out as 1.4 angstrom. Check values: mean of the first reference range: 21.6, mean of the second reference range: 42.7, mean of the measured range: 31.8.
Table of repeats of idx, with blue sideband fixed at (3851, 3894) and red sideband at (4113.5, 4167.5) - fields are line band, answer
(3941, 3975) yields 9.3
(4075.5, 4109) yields -2.7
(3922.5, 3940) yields 9.5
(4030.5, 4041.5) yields -1.9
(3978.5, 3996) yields -3.9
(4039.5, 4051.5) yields -1.0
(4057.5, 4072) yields 0.3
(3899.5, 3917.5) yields -4.2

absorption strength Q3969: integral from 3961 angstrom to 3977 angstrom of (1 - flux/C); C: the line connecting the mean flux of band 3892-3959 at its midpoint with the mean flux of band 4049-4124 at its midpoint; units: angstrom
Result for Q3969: 7.3 angstrom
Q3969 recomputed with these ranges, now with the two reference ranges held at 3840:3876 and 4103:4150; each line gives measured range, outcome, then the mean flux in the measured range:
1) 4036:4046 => -1.62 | 39.5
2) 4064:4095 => -1.55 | 39.4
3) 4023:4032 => -2.04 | 40.2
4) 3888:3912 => -2.85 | 24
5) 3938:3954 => 2.95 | 20.9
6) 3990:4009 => -4.24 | 37.1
